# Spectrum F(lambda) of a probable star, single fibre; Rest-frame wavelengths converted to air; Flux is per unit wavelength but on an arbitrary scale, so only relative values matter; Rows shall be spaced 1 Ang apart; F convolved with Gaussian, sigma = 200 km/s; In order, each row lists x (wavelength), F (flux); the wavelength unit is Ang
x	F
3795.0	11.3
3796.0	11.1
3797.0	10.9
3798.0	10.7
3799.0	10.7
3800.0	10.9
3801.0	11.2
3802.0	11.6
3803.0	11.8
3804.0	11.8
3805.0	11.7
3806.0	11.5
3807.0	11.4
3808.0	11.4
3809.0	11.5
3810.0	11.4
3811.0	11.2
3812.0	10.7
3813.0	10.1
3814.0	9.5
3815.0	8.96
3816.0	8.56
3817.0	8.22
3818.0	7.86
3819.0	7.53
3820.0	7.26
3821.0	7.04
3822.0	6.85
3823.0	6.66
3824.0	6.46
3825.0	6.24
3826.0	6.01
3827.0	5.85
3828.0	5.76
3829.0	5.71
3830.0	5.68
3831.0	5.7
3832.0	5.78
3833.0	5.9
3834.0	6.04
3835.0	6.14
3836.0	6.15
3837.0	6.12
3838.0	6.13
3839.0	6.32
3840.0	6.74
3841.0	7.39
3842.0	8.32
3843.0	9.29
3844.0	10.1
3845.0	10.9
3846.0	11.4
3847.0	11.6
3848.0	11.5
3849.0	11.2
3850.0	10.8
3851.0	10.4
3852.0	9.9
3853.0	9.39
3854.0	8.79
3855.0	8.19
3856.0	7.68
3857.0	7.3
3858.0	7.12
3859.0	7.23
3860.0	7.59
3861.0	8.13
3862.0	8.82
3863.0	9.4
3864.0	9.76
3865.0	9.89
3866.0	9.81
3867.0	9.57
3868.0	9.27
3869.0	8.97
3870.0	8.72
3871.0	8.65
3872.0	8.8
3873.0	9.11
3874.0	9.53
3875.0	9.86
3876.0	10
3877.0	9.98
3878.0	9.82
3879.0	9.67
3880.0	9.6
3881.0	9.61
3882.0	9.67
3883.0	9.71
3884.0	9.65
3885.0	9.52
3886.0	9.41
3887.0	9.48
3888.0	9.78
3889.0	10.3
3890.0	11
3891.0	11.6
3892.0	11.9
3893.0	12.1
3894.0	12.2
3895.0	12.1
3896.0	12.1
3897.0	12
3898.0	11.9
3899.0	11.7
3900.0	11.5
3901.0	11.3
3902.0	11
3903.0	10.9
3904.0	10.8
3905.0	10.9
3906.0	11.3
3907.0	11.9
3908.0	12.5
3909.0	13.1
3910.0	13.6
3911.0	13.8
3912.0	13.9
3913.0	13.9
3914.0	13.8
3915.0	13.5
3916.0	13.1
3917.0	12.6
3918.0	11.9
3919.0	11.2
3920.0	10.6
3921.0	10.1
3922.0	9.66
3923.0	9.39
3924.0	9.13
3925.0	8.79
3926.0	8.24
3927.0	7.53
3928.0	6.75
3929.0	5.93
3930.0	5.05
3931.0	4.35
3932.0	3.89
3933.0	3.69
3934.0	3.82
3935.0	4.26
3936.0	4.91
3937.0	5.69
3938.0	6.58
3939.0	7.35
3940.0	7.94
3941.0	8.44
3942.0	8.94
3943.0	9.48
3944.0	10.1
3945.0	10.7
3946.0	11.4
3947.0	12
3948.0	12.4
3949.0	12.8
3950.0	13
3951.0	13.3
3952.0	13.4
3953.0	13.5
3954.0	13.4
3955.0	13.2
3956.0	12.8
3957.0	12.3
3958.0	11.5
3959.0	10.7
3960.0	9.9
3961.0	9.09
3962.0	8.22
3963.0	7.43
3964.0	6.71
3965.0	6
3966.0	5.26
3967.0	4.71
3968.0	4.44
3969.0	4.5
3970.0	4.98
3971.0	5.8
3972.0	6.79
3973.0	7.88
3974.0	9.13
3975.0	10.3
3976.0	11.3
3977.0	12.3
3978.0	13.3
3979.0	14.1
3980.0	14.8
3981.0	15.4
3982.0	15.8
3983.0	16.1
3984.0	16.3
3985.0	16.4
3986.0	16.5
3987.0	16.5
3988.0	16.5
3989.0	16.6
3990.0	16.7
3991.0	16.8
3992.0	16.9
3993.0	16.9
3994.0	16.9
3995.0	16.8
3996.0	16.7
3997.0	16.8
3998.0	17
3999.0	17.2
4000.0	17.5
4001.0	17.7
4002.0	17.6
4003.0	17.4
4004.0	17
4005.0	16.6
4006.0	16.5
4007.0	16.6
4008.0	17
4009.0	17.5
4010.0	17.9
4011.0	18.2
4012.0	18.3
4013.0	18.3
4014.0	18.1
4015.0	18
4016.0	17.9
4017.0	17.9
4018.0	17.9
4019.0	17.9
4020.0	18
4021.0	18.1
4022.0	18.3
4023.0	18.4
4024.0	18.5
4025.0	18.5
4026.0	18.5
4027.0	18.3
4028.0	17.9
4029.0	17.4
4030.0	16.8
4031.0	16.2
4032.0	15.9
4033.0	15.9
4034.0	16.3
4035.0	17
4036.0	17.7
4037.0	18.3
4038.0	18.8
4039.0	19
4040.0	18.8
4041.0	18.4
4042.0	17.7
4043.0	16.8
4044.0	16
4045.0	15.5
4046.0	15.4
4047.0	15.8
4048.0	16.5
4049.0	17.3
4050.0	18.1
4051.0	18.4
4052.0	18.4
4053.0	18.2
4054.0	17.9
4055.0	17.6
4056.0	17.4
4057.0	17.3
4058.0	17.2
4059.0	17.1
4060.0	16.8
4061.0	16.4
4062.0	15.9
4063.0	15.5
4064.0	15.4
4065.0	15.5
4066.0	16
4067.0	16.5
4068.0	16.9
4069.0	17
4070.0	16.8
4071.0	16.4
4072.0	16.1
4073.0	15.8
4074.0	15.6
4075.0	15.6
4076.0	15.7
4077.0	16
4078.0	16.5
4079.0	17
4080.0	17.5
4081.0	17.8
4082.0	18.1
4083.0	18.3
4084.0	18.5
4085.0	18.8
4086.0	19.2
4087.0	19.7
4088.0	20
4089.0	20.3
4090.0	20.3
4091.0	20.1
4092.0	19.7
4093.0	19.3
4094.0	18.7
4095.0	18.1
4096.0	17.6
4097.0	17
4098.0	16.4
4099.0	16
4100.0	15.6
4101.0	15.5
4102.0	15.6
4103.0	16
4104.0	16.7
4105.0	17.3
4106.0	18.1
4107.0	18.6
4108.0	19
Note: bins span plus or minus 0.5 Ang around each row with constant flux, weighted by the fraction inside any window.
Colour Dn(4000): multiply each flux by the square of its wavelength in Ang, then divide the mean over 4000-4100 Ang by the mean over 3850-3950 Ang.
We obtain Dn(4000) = 1.93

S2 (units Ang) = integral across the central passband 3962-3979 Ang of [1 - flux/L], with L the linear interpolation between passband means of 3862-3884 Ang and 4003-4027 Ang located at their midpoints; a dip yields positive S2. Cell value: 8.37 Ang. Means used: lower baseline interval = 9.48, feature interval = 7.76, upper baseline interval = 17.8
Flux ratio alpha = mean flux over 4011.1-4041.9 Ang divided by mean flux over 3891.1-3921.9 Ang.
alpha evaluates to 1.48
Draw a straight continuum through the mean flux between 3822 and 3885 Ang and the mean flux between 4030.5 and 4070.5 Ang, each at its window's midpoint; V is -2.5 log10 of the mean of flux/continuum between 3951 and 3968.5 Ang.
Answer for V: 0.32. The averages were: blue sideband 8.41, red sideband 17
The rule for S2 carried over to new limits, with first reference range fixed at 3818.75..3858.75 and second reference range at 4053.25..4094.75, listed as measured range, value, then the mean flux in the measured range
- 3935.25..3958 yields 3.1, 10.6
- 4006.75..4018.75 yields -2.4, 17.8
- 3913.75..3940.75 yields 7.6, 8.09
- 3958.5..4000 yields 4.1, 12.3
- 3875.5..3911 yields -3.6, 11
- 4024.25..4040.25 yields -1.9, 17.6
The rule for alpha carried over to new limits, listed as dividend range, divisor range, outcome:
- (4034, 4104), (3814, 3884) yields 2.07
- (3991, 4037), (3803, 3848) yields 2.10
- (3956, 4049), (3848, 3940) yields 1.55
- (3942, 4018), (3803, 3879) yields 1.56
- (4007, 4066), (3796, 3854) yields 1.96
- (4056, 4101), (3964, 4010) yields 1.25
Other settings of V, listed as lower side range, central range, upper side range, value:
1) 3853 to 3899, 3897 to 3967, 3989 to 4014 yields 0.27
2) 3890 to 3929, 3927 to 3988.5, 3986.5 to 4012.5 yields 0.43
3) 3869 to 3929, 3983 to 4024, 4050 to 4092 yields -0.17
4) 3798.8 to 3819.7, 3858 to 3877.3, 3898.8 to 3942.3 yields 0.10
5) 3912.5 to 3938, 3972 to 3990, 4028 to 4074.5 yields -0.14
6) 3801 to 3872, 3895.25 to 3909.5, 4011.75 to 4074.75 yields -0.02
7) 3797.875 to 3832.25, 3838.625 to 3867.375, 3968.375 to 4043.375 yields 0.13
